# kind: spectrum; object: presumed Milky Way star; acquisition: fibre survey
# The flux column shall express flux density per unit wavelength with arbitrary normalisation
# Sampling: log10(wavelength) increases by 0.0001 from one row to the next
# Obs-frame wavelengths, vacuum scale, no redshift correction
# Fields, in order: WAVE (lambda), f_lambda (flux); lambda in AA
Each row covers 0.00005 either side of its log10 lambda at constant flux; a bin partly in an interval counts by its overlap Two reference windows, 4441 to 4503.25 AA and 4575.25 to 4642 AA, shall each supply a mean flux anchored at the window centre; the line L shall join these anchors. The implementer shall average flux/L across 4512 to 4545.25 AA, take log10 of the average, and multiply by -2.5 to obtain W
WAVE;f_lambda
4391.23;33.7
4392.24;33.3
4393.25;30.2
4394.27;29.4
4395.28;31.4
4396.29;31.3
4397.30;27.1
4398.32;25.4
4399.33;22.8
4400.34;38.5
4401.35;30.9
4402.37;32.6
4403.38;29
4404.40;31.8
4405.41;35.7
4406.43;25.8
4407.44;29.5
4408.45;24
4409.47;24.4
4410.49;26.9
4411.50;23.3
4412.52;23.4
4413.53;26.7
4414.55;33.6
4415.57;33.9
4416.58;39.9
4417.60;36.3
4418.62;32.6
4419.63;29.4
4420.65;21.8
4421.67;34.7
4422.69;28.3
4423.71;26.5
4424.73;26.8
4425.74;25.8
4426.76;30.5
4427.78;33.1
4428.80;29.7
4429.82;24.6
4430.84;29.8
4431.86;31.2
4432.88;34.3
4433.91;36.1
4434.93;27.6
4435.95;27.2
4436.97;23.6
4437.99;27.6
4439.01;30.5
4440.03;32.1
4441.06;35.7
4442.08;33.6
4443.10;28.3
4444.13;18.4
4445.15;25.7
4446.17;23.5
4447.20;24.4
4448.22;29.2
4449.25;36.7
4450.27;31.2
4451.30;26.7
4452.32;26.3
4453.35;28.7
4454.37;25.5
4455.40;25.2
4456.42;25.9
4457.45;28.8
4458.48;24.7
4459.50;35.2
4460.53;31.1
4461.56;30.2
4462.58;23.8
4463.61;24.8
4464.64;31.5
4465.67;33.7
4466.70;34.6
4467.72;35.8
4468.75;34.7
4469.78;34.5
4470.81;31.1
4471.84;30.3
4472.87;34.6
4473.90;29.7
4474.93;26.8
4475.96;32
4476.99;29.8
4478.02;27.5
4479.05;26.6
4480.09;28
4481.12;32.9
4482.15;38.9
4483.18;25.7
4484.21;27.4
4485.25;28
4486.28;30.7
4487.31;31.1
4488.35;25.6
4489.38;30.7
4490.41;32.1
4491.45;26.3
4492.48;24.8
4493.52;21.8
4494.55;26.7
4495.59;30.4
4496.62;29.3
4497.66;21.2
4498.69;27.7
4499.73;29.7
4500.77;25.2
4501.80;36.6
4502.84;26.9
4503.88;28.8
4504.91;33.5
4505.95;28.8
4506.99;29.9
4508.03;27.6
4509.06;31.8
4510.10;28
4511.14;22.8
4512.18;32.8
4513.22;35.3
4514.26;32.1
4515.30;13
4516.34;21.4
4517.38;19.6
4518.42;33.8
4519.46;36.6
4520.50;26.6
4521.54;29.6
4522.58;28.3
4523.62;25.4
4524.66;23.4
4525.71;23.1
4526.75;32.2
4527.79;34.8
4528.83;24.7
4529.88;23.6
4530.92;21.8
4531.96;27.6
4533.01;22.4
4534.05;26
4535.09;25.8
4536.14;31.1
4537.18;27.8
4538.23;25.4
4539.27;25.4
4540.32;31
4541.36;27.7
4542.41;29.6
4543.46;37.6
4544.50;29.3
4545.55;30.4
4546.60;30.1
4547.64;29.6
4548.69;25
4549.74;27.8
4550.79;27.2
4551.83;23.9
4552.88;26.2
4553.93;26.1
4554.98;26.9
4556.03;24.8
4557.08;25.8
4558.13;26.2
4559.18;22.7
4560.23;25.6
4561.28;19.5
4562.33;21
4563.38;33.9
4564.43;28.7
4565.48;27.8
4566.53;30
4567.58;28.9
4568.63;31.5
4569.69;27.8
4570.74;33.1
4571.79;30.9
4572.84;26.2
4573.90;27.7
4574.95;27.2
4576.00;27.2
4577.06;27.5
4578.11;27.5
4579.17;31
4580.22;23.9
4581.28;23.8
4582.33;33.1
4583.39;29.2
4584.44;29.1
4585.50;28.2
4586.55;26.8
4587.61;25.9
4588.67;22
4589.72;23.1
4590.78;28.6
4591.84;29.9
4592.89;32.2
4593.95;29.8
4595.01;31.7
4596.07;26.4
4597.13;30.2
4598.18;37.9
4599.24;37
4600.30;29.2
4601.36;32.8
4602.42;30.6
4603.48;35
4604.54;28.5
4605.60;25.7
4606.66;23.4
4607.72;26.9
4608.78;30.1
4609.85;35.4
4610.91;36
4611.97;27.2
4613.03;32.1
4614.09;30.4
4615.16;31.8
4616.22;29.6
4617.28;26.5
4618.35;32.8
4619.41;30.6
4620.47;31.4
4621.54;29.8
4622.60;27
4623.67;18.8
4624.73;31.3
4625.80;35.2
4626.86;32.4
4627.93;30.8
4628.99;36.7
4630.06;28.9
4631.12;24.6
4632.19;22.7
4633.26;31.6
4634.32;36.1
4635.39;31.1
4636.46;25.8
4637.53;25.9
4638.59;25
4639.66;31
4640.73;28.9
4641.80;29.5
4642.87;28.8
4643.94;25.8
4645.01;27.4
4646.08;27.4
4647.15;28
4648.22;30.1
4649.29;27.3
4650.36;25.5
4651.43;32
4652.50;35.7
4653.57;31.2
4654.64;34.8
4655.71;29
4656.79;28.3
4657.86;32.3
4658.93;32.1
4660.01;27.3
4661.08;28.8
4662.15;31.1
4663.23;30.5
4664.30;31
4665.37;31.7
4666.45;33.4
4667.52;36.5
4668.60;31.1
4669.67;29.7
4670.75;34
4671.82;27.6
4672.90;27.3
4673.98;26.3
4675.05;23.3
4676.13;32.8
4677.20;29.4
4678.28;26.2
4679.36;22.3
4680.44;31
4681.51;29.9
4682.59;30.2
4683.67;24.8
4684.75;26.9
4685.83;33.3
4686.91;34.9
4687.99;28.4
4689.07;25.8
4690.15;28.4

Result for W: 0.06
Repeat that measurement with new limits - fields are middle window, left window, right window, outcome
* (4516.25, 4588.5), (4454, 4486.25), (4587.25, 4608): 0.08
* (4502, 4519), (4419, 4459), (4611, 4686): 0.03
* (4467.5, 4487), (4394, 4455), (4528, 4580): -0.08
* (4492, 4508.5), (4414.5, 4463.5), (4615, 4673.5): 0.05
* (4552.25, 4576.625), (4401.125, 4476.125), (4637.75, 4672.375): 0.10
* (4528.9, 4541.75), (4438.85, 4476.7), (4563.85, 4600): 0.11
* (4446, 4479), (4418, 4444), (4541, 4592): -0.02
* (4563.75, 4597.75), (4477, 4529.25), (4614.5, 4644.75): 0.02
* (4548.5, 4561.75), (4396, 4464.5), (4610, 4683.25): 0.17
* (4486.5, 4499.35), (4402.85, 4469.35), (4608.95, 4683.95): 0.08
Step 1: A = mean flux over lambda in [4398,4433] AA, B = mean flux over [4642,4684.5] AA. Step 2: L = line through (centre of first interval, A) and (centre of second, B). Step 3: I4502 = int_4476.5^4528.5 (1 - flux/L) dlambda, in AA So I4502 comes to 2.0 AA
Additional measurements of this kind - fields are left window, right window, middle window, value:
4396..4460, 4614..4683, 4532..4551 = 0.7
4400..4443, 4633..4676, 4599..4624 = -0.1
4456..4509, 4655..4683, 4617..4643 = 0.3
